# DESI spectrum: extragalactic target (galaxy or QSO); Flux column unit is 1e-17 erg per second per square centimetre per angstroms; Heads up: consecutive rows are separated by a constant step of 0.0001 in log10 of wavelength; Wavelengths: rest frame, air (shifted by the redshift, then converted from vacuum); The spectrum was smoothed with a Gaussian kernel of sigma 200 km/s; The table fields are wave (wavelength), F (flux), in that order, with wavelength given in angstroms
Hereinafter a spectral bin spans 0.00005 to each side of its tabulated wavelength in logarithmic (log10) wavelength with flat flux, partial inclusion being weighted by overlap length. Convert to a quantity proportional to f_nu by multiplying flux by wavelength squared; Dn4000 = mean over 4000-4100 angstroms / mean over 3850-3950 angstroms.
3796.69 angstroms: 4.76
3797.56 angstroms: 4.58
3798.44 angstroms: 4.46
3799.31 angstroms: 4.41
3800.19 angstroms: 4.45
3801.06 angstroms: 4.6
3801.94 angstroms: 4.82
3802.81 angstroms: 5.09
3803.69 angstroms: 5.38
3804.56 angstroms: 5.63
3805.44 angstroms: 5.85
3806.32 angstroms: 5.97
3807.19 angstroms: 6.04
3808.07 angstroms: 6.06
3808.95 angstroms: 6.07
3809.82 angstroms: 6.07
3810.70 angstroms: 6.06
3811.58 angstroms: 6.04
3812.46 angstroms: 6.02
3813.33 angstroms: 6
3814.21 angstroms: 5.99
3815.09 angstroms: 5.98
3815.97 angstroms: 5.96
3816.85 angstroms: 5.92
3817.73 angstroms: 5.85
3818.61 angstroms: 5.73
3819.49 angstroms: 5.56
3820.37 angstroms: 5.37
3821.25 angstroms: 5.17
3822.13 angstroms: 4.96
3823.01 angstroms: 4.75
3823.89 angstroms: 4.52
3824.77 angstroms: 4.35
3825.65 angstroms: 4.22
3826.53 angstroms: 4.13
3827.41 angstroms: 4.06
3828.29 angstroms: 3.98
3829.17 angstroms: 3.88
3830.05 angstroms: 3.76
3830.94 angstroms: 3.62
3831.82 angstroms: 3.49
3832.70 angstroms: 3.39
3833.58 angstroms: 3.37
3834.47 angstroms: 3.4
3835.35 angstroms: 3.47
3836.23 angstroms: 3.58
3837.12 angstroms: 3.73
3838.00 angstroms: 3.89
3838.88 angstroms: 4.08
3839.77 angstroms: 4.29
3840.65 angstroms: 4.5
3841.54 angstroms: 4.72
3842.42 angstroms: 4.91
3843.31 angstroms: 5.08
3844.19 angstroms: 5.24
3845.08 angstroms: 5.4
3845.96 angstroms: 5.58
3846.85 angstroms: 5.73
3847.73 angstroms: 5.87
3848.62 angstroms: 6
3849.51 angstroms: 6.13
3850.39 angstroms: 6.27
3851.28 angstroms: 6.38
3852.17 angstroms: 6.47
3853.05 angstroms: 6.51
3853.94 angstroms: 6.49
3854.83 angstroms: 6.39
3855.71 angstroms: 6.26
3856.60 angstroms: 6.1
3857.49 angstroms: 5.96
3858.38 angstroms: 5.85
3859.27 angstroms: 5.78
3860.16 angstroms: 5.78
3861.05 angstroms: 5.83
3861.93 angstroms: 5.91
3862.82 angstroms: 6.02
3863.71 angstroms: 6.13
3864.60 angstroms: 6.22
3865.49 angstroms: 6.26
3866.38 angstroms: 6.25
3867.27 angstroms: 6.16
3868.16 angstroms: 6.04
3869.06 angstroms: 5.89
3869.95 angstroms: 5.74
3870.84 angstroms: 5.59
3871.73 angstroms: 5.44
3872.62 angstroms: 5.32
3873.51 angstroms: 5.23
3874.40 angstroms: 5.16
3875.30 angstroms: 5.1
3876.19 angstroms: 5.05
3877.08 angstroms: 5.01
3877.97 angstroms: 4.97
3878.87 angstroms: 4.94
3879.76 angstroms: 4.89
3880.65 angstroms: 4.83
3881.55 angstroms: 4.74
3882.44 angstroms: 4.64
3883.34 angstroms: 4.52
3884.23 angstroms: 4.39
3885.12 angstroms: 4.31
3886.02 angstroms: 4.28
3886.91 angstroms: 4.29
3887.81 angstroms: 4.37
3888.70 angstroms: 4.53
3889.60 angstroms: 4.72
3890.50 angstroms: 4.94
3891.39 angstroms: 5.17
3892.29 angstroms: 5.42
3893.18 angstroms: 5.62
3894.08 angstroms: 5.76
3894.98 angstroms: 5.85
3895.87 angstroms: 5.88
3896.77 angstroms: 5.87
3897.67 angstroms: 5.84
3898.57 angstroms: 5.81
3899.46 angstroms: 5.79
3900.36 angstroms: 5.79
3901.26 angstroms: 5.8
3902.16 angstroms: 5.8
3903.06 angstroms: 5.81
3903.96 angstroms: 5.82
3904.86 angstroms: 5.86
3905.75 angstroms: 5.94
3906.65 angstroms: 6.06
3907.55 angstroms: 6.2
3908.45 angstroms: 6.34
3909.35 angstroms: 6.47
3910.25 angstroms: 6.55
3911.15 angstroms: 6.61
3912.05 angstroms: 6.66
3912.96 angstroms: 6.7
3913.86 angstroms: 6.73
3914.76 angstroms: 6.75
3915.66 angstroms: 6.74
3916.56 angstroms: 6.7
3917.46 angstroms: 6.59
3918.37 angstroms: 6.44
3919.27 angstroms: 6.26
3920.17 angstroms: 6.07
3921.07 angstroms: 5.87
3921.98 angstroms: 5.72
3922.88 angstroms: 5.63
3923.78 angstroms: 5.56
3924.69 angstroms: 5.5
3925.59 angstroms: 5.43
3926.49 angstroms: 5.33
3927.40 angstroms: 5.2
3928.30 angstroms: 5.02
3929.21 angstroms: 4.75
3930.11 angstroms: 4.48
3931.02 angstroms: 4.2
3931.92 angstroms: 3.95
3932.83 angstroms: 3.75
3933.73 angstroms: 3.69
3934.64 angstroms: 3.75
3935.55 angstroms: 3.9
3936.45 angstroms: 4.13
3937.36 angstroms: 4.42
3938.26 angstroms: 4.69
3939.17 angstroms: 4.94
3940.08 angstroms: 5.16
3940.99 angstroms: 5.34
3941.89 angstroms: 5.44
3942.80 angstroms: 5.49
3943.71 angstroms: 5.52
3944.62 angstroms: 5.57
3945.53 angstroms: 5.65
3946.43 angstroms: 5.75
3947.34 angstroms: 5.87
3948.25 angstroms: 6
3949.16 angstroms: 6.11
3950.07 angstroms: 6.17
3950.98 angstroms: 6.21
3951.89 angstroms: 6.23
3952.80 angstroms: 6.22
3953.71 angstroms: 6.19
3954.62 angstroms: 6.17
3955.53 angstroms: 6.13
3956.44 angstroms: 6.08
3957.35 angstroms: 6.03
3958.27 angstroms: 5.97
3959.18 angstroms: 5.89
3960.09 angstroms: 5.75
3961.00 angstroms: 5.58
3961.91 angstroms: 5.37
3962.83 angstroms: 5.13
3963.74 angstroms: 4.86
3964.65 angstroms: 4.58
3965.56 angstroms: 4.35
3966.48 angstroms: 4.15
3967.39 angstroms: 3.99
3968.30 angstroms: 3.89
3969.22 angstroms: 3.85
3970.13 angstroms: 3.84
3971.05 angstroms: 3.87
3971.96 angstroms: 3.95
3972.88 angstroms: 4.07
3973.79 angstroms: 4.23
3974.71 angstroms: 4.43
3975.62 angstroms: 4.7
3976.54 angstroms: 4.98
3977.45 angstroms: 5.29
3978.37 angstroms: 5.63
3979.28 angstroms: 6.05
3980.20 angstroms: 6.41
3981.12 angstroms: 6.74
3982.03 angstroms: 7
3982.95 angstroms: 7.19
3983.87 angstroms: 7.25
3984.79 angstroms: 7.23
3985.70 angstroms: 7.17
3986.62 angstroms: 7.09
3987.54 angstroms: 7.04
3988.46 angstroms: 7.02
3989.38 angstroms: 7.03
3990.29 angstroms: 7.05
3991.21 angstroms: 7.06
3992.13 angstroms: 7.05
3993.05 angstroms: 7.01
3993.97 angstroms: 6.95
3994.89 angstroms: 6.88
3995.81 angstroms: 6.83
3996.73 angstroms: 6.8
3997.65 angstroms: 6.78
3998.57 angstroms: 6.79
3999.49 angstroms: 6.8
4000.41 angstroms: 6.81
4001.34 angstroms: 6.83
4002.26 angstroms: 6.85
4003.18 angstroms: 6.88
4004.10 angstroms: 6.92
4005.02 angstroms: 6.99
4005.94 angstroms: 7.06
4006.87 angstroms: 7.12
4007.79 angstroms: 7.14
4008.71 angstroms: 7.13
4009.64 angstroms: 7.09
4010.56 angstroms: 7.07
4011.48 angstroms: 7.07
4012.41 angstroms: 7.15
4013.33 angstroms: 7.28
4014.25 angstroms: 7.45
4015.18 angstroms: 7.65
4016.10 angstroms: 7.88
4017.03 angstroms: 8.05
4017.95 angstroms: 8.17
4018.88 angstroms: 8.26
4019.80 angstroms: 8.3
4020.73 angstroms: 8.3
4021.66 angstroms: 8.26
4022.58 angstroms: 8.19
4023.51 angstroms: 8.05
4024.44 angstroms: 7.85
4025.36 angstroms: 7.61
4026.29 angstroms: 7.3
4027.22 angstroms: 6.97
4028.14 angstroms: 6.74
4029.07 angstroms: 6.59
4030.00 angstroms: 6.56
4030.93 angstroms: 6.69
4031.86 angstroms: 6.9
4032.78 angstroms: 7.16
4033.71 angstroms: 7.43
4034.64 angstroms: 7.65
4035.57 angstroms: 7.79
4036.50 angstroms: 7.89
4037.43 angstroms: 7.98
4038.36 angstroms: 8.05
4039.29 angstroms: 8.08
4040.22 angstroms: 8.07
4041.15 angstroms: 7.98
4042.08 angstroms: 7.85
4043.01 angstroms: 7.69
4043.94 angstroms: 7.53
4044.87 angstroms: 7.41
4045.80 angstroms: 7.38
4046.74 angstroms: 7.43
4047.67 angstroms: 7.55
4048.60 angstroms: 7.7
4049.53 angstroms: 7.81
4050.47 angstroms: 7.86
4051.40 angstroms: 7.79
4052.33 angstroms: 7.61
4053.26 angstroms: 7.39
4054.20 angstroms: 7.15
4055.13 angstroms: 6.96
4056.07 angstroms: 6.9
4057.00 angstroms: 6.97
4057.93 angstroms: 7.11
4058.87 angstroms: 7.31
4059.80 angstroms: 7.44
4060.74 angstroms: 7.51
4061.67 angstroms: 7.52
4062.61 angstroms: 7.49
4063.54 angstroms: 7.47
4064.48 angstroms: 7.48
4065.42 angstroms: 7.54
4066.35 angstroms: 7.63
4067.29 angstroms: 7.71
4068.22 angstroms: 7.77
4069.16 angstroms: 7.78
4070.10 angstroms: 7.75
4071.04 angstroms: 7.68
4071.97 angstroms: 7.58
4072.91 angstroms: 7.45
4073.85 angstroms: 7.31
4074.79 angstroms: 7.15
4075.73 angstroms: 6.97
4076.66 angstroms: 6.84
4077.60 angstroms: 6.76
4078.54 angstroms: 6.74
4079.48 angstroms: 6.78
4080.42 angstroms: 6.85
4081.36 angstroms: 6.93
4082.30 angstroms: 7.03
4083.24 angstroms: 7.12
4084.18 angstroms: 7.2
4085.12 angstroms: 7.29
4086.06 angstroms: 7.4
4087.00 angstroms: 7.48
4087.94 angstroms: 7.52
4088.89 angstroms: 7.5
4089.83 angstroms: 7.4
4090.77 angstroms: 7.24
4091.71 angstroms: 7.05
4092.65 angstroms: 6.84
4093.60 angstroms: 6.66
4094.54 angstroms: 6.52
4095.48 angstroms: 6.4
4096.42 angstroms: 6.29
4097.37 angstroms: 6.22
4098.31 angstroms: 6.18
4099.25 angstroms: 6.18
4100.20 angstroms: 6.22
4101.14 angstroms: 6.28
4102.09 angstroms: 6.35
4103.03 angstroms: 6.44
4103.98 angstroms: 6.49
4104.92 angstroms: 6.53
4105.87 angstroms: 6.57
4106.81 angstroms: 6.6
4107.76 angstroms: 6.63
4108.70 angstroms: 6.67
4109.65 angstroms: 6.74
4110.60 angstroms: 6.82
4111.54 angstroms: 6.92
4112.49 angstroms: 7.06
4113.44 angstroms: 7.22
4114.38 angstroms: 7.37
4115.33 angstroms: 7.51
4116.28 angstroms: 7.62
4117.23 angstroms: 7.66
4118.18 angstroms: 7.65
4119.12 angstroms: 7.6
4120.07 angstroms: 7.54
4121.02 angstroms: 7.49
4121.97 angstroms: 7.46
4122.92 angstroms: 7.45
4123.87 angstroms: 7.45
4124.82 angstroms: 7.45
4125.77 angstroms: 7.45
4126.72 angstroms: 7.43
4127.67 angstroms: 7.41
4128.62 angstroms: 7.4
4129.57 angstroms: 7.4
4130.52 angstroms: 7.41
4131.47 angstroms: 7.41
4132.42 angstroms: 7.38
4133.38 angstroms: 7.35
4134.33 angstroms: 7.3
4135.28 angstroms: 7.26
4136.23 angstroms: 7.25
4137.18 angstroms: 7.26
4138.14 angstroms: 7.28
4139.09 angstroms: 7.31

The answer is 1.42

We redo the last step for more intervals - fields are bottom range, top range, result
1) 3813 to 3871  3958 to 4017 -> 1.28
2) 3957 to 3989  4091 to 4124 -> 1.35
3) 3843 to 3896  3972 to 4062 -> 1.39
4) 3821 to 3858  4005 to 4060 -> 1.70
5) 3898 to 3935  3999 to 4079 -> 1.38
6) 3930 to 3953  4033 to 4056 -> 1.58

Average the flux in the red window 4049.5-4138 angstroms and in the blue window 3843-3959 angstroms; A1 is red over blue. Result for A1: 1.28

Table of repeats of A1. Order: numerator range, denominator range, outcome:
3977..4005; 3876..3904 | 1.32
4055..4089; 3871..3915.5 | 1.33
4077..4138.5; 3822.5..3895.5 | 1.39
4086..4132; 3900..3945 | 1.27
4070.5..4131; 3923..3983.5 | 1.36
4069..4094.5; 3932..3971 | 1.39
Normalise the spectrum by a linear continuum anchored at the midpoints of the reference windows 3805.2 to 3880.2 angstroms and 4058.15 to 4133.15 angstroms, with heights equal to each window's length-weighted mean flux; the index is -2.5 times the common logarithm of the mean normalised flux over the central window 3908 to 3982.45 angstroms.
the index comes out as 0.12 mag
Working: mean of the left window 5.31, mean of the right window 7.14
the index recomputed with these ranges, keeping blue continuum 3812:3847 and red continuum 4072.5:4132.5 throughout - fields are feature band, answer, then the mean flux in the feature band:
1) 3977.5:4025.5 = -0.16 mag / 7.18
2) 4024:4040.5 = -0.15 mag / 7.4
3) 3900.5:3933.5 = -0.07 mag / 5.8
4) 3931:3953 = 0.11 mag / 5.13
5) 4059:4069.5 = -0.13 mag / 7.57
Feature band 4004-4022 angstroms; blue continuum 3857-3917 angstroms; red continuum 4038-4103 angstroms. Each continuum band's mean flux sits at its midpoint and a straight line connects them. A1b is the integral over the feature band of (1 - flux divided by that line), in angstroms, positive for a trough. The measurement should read -2.10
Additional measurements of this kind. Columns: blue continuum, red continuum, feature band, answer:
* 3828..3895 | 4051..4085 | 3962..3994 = 3.7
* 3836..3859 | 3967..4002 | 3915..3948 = 3.2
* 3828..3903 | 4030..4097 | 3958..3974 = 4.2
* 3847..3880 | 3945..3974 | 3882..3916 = -0.2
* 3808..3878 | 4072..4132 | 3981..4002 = -2.3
